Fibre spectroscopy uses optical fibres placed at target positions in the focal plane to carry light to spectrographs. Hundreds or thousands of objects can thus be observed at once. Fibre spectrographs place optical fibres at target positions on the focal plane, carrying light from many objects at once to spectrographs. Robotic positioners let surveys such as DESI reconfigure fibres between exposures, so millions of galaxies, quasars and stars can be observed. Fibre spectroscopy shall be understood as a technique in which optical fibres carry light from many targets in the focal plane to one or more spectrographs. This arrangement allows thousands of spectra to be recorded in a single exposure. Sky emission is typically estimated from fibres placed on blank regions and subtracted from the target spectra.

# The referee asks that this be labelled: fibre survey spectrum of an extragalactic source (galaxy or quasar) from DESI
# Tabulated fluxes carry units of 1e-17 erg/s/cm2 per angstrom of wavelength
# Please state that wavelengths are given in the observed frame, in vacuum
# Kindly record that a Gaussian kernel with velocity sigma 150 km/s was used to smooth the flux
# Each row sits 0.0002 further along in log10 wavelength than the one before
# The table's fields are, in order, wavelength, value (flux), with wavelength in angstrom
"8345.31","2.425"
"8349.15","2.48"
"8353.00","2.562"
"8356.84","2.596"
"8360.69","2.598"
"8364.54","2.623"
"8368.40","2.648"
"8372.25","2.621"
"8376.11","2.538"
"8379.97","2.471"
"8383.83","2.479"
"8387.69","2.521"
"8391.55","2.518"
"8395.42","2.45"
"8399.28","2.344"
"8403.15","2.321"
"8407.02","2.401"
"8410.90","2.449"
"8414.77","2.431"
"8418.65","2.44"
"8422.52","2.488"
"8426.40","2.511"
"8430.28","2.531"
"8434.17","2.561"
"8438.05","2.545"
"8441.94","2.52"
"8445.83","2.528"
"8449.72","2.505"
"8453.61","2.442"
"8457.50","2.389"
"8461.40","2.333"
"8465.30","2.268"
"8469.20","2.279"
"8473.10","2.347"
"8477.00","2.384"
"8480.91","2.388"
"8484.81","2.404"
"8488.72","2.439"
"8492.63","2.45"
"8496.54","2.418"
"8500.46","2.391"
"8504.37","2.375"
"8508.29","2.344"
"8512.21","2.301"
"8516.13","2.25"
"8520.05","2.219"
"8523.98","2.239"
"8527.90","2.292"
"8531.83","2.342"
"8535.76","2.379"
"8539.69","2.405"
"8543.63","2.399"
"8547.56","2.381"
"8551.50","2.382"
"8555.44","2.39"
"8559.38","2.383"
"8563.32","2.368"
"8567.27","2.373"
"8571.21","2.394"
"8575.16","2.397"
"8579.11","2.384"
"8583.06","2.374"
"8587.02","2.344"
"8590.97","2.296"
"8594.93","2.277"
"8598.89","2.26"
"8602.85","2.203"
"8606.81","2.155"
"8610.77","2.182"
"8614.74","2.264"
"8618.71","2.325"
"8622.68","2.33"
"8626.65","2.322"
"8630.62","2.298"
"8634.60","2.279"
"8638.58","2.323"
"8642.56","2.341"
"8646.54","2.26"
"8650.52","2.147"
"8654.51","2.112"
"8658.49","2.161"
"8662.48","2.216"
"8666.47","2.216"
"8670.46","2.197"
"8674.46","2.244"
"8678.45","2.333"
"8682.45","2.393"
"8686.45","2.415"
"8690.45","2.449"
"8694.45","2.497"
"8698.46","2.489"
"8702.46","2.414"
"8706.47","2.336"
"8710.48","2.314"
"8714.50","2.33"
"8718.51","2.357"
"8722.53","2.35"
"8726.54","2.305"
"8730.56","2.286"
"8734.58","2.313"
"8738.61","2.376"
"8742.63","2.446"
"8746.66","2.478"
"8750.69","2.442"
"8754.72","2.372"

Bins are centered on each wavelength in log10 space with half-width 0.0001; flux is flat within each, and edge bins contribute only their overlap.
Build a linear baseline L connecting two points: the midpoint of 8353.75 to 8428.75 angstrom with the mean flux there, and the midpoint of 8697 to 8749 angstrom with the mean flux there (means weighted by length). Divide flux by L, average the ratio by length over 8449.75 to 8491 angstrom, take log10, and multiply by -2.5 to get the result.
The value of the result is 0.04 mag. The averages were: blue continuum 2.5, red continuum 2.37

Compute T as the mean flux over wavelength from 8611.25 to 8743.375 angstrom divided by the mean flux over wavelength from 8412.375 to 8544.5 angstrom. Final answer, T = 0.96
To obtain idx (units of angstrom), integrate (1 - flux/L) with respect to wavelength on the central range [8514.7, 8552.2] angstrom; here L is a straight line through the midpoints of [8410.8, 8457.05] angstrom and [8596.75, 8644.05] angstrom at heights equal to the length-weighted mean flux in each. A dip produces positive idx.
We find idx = 0.8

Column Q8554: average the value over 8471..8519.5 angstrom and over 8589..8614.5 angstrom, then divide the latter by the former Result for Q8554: 0.9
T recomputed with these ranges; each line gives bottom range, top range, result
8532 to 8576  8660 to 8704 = 0.99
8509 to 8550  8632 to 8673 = 0.96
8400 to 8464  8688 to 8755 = 0.97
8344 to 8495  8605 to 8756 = 0.94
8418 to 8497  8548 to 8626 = 0.95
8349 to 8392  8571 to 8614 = 0.90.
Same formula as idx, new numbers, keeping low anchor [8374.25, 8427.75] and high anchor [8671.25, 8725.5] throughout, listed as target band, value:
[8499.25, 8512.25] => 0.4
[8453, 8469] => 0.6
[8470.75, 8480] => 0.3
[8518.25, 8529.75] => 0.8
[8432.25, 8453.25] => -0.7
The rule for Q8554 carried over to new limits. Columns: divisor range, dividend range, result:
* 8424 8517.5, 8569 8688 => 0.95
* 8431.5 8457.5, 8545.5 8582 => 0.95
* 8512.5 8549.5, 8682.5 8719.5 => 1.03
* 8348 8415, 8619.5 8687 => 0.91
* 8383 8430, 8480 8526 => 0.96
